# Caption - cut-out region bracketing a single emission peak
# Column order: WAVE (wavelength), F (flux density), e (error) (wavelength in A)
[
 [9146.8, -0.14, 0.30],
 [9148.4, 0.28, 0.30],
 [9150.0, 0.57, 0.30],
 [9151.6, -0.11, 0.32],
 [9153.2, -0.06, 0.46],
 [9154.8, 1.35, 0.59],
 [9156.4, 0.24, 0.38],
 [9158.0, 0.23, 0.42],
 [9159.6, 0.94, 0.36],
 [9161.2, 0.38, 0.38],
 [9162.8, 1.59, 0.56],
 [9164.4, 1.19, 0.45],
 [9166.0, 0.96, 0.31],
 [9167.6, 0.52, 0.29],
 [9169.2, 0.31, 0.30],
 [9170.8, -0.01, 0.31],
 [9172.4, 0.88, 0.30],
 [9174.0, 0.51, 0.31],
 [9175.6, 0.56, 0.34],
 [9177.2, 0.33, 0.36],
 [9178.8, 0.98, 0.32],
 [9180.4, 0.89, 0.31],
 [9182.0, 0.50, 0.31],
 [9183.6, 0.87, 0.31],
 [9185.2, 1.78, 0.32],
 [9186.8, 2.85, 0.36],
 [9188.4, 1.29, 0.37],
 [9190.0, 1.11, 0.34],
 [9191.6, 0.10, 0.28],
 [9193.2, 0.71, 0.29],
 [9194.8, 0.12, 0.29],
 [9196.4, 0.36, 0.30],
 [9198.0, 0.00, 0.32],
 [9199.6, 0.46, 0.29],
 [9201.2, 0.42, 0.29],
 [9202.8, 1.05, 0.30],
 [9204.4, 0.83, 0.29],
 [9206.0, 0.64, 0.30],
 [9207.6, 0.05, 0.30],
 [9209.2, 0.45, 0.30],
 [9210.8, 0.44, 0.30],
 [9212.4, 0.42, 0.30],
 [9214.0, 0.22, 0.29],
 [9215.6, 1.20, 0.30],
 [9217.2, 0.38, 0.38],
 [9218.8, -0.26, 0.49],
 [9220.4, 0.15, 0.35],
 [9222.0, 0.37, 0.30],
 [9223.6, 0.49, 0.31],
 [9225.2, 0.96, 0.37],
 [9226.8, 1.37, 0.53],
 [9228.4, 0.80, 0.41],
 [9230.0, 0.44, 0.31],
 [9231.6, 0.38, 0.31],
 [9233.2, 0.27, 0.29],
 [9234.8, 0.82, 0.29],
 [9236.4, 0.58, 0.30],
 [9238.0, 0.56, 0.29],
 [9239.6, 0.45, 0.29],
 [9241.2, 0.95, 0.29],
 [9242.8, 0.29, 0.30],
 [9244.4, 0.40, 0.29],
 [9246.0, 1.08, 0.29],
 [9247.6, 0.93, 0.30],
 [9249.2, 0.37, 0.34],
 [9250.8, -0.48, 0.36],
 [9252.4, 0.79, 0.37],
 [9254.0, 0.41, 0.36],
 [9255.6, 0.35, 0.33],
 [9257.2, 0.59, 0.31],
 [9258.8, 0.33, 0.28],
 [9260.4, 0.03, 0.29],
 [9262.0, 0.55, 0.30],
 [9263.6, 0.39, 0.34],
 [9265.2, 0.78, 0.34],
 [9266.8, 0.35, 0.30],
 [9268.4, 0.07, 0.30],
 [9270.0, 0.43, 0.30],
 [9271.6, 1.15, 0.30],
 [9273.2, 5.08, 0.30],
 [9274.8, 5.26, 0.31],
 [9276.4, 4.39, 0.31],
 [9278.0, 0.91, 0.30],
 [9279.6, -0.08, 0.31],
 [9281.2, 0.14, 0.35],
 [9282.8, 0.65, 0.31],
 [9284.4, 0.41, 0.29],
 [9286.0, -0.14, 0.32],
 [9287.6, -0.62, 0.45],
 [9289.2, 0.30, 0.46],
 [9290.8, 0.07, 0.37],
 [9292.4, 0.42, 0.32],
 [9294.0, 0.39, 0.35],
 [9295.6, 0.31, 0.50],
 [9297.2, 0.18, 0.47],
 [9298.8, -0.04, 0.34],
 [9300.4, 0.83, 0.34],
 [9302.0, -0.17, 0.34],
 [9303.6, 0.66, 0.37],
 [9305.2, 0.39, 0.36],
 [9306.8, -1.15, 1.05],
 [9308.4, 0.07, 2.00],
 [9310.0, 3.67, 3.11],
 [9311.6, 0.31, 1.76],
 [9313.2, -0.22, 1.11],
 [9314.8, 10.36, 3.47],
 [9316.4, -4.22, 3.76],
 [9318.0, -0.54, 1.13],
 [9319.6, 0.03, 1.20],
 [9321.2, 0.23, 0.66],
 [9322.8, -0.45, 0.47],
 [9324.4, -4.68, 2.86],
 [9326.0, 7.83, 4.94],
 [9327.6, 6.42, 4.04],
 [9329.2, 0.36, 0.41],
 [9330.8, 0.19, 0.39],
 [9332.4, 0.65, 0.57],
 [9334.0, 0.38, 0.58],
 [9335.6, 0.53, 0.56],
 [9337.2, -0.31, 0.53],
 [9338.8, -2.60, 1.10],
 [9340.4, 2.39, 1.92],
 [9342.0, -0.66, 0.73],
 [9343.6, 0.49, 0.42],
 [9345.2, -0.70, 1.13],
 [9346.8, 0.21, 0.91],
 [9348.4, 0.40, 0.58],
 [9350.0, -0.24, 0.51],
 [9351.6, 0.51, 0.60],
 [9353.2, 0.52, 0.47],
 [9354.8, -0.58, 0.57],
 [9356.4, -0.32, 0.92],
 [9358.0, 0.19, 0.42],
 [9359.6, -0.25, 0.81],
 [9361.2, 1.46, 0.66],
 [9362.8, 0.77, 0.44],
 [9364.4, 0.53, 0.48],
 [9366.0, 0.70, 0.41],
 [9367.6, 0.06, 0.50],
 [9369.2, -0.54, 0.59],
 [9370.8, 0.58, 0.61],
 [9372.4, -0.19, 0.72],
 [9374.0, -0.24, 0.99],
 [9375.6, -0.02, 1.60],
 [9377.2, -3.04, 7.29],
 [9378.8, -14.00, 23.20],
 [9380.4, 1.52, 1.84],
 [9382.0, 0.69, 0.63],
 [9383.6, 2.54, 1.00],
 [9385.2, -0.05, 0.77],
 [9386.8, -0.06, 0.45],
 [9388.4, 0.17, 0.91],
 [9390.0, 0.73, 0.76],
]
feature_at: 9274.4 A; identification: [O III] 5007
